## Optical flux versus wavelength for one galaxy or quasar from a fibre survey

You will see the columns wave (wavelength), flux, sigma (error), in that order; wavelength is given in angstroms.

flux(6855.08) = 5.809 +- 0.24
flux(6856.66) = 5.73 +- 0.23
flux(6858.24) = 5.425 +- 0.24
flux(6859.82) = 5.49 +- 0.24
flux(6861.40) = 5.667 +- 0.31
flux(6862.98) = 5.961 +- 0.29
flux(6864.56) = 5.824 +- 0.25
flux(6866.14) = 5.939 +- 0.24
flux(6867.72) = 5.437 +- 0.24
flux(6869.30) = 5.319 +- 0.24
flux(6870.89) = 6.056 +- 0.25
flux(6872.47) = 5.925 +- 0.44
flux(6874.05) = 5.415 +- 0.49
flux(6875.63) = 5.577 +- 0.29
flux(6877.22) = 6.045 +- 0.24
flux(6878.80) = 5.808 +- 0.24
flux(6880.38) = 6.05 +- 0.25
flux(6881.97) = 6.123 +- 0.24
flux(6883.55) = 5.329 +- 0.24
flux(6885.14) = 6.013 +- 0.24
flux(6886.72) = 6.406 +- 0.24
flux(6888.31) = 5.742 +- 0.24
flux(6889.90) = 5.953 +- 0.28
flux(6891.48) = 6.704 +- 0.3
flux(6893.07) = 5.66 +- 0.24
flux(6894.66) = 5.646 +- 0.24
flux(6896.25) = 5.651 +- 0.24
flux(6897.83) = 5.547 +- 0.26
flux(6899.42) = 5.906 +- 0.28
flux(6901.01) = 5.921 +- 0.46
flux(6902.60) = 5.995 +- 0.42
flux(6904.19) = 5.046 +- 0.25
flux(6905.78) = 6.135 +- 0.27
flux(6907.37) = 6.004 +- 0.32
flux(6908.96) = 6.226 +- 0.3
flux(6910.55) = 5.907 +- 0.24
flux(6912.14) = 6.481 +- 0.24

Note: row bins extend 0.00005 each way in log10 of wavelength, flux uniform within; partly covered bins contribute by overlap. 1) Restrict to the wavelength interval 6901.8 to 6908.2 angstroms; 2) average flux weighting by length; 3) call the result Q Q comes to 5.8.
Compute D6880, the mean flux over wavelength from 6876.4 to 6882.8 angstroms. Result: 6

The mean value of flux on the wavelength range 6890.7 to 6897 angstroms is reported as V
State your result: 5.91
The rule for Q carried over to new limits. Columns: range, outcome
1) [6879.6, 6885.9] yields 5.87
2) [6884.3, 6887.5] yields 6.2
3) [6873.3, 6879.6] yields 5.72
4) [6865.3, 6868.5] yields 5.69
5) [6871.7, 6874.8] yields 5.68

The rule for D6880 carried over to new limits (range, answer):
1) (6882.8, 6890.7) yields 5.89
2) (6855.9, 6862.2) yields 5.58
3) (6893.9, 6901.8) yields 5.74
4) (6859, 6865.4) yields 5.74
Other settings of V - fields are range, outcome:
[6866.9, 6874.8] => 5.63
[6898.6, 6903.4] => 5.93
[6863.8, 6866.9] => 5.88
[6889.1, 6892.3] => 6.32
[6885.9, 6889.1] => 6.08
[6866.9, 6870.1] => 5.37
